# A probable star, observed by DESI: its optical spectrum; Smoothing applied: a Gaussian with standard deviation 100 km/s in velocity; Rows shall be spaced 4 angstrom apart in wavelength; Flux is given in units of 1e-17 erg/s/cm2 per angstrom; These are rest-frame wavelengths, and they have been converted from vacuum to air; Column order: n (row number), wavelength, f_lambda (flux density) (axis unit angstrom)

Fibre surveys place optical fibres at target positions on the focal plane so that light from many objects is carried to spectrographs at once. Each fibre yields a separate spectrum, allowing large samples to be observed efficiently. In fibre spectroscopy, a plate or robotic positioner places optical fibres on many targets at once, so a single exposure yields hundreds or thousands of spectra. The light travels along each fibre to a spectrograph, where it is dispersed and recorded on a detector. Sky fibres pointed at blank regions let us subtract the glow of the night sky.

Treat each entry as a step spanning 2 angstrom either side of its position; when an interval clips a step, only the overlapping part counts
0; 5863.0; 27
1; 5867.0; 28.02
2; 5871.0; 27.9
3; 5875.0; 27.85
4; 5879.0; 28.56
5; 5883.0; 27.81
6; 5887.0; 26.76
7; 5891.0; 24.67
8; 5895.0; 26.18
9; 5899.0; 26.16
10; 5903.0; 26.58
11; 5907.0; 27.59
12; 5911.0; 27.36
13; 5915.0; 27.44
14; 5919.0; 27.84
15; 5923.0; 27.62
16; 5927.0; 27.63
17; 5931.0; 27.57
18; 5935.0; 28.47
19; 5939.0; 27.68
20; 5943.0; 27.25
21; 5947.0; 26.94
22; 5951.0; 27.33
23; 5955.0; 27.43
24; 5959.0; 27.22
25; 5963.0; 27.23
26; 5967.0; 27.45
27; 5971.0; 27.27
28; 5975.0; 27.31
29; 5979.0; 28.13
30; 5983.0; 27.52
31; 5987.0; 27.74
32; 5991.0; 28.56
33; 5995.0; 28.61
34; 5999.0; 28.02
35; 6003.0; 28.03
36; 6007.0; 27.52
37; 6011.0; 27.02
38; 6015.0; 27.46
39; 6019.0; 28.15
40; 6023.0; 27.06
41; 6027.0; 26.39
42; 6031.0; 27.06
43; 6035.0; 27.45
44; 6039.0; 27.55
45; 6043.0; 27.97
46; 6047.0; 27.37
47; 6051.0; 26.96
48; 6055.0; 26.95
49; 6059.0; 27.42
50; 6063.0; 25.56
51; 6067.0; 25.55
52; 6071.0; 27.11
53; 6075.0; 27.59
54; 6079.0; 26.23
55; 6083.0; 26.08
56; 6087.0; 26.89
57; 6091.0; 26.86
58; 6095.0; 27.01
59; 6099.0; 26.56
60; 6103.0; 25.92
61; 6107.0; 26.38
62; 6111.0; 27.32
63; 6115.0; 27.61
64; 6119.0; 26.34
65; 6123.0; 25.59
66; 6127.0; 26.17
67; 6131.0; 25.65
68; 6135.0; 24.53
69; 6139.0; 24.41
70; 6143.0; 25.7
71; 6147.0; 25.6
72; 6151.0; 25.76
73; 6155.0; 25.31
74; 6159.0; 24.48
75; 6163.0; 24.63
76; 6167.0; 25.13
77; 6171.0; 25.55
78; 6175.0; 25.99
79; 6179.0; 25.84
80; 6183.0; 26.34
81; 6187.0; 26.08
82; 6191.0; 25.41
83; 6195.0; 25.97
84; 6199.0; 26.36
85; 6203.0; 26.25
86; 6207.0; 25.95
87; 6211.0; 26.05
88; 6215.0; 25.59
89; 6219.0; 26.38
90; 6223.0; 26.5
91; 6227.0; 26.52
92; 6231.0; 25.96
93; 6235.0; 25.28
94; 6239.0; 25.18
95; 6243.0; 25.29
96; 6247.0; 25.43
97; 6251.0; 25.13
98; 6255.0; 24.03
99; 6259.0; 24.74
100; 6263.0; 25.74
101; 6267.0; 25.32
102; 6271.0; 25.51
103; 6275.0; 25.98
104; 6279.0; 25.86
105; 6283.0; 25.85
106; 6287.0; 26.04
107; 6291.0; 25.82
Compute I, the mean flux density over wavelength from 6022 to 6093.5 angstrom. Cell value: 26.9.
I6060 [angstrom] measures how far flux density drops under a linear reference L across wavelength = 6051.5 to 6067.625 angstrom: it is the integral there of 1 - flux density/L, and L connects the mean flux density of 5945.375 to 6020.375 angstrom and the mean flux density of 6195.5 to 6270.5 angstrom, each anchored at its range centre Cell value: 0.3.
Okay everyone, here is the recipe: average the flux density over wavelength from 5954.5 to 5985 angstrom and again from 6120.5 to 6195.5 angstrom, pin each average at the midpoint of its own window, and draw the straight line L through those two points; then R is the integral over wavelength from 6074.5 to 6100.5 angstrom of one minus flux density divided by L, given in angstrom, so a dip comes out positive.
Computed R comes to -0.5 angstrom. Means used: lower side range 27.4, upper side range 25.5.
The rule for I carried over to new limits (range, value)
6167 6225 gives 26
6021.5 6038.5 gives 27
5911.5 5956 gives 27.6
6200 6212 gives 26.1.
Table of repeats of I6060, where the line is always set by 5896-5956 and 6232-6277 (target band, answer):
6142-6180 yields 0.7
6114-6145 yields 0.4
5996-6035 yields -0.9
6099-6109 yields 0.0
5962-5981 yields -0.3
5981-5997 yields -0.7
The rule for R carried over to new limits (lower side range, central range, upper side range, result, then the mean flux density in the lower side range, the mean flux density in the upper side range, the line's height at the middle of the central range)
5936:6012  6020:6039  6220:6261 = 0.03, 27.6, 25.4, 27.2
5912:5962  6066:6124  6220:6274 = -0.36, 27.5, 25.5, 26.5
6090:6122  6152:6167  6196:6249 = 0.81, 26.7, 25.9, 26.3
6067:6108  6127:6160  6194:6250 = 1.32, 26.6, 25.9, 26.3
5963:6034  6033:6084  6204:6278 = 0.34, 27.6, 25.6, 27.1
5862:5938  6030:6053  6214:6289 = -0.67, 27.3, 25.6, 26.6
